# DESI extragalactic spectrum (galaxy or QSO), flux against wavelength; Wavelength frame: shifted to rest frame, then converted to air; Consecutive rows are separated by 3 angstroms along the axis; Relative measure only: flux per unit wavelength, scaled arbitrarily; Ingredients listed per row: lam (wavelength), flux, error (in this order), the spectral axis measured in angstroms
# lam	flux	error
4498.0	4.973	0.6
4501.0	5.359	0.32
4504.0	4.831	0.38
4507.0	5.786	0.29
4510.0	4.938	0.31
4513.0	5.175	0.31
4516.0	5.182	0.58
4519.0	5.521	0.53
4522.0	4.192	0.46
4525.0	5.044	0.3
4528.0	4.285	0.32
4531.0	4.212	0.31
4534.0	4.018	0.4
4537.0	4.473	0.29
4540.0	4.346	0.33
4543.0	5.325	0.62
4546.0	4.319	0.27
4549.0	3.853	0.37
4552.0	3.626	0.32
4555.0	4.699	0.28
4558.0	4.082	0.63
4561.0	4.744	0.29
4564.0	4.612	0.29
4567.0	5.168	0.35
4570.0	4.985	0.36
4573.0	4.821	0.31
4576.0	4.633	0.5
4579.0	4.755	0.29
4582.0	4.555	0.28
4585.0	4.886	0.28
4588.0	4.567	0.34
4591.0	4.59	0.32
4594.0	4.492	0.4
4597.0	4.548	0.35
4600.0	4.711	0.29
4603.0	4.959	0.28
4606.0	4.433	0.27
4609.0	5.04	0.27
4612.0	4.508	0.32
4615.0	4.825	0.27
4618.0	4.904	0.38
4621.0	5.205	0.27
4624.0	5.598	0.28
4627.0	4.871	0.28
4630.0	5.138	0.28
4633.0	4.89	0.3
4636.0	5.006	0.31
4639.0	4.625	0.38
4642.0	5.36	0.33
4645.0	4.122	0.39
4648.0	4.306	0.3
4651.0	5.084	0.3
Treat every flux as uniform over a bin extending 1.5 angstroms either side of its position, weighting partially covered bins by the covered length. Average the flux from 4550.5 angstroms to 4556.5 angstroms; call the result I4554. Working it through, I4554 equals 4.16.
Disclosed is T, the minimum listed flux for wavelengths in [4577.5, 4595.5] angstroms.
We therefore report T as 4.492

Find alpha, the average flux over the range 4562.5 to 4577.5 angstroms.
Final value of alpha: 4.84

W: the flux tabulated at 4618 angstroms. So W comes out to 4.904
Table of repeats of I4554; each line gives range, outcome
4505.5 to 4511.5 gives 5.36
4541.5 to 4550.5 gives 4.5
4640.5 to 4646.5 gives 4.74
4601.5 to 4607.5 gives 4.7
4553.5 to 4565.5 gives 4.53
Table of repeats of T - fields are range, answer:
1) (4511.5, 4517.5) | 5.175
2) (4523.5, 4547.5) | 4.018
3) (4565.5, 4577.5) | 4.633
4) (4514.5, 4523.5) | 4.192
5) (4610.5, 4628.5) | 4.508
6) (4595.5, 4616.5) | 4.433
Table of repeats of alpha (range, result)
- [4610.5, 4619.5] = 4.75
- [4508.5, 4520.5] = 5.2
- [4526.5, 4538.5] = 4.25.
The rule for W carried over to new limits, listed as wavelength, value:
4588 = 4.567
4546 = 4.319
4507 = 5.786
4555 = 4.699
